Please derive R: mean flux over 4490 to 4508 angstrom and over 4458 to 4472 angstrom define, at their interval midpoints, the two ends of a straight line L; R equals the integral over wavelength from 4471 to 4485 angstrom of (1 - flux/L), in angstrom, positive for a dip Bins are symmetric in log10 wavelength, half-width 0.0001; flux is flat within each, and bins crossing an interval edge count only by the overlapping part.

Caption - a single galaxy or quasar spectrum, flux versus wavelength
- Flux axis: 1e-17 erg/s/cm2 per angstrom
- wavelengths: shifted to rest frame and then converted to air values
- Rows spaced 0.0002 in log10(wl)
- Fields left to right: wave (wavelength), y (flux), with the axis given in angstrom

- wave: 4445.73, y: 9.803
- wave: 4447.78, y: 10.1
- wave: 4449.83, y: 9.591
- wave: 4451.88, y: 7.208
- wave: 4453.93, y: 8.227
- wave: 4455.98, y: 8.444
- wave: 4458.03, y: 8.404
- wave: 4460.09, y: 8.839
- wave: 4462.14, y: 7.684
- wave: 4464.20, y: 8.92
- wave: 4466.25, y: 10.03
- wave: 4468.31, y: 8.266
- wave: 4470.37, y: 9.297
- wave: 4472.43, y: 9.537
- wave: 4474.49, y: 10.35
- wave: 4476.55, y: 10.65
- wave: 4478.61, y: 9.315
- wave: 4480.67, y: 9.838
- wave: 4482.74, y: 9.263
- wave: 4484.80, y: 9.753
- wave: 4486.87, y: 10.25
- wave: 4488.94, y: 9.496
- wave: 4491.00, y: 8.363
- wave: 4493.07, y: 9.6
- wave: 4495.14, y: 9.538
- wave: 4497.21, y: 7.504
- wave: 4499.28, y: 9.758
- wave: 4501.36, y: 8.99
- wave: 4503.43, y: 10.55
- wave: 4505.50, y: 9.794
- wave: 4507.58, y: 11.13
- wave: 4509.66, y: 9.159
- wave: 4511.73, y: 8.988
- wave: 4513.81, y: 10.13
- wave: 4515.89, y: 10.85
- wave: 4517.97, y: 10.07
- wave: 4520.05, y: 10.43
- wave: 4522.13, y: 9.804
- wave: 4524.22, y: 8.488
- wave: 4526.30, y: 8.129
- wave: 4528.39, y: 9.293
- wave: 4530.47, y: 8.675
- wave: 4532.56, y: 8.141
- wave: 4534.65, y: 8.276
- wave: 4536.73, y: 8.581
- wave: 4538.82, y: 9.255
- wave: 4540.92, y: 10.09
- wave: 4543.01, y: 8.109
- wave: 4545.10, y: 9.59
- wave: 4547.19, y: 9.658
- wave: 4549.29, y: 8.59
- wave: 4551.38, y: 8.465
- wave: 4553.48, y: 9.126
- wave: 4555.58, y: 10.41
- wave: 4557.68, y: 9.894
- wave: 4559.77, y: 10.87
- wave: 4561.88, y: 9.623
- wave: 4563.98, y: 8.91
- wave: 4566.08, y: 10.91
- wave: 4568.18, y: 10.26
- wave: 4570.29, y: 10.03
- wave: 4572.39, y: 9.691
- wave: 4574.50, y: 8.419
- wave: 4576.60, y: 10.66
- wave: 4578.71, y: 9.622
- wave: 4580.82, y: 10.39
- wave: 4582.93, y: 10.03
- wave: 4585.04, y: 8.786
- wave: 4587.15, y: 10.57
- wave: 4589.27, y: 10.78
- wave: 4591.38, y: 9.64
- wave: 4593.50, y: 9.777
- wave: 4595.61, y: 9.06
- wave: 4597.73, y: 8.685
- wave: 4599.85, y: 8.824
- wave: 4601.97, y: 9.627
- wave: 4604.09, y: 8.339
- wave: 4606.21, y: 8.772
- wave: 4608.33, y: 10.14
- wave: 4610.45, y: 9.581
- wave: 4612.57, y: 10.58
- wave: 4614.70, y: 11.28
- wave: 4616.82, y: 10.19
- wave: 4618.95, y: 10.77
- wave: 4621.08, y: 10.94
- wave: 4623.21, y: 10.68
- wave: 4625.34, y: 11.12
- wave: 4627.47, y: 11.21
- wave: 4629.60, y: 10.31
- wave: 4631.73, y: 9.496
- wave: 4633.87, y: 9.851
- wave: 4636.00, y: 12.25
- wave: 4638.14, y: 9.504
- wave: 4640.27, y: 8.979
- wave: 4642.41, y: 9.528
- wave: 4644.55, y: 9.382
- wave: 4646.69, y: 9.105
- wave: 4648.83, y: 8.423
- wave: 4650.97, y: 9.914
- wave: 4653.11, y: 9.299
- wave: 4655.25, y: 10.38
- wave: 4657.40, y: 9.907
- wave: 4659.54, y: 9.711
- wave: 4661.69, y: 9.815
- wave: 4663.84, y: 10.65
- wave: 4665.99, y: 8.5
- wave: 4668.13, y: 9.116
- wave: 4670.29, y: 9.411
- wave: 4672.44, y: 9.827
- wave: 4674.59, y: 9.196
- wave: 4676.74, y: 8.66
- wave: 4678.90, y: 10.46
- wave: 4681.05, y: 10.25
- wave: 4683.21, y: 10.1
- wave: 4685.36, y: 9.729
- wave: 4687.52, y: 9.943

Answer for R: -1.2 angstrom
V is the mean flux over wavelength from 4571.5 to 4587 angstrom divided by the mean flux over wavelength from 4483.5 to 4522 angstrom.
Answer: 1.00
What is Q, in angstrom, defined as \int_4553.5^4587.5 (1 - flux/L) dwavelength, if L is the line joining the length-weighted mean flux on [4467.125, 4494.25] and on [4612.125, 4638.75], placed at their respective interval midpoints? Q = 1.1 angstrom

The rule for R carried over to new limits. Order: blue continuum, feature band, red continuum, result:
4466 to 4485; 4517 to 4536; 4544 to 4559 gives 0.9 angstrom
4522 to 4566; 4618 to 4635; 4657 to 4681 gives -2.0 angstrom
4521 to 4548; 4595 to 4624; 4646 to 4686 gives -1.6 angstrom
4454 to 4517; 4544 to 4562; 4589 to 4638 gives 0.3 angstrom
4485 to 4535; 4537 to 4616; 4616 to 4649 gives 1.4 angstrom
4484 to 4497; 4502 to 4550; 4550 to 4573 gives 1.0 angstrom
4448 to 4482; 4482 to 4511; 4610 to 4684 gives -0.9 angstrom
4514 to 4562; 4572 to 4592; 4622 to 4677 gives -0.7 angstrom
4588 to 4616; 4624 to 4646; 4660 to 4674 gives -1.3 angstrom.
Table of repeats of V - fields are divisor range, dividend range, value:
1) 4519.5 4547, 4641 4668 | 1.06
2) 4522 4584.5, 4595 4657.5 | 1.05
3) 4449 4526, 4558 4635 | 1.06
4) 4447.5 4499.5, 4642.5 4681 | 1.04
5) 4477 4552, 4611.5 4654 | 1.09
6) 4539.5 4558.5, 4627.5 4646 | 1.07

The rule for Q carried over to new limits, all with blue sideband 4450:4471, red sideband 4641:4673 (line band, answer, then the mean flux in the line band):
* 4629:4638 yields -0.9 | 10.4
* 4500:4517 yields -2.2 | 9.94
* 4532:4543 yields 0.1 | 8.83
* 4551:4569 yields -1.6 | 9.87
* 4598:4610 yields 0.2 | 9.13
